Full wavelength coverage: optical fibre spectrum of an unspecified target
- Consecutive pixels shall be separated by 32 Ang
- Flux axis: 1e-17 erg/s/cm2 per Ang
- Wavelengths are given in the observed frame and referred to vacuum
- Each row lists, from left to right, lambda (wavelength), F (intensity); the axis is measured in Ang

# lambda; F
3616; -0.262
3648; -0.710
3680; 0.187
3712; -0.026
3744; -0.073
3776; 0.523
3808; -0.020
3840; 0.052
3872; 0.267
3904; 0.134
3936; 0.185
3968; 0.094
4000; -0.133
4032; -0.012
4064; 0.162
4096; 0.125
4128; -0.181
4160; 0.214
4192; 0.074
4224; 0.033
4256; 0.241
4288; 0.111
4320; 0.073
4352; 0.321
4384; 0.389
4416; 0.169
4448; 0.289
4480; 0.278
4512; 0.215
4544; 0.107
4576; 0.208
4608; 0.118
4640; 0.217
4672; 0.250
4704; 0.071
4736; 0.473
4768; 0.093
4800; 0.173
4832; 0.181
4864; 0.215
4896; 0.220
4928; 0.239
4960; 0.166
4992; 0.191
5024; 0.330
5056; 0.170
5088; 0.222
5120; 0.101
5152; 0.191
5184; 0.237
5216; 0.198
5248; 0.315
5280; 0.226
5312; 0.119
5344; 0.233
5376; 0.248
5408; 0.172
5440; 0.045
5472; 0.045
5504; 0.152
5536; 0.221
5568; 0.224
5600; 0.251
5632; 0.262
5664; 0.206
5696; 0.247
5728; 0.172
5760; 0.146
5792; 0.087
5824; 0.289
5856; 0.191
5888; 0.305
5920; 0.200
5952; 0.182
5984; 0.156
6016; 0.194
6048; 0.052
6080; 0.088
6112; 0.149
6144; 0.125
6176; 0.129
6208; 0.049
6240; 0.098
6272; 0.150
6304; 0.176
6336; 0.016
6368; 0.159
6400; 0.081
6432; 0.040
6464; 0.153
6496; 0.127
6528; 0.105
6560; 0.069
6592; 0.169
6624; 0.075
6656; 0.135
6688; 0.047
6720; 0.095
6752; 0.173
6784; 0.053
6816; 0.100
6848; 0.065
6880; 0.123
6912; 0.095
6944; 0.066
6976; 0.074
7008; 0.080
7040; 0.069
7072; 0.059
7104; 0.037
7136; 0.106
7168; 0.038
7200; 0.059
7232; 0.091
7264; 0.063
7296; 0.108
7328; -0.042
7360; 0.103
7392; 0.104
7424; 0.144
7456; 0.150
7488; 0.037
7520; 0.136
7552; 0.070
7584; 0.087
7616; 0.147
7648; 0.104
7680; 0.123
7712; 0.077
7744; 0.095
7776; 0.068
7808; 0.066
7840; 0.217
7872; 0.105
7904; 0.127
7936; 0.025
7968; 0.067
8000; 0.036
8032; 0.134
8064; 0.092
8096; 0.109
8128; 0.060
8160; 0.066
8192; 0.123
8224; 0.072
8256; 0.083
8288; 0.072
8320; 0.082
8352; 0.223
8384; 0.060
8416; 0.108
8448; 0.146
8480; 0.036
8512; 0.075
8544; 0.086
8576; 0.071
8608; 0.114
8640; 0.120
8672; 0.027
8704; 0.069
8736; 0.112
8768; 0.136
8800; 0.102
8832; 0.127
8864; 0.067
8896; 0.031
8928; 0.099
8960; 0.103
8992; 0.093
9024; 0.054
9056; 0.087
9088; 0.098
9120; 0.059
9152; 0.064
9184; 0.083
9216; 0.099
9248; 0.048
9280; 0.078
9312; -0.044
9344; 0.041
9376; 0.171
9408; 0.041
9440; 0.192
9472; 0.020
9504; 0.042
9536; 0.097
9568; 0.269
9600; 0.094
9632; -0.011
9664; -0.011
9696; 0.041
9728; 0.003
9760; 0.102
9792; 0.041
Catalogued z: 0.272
